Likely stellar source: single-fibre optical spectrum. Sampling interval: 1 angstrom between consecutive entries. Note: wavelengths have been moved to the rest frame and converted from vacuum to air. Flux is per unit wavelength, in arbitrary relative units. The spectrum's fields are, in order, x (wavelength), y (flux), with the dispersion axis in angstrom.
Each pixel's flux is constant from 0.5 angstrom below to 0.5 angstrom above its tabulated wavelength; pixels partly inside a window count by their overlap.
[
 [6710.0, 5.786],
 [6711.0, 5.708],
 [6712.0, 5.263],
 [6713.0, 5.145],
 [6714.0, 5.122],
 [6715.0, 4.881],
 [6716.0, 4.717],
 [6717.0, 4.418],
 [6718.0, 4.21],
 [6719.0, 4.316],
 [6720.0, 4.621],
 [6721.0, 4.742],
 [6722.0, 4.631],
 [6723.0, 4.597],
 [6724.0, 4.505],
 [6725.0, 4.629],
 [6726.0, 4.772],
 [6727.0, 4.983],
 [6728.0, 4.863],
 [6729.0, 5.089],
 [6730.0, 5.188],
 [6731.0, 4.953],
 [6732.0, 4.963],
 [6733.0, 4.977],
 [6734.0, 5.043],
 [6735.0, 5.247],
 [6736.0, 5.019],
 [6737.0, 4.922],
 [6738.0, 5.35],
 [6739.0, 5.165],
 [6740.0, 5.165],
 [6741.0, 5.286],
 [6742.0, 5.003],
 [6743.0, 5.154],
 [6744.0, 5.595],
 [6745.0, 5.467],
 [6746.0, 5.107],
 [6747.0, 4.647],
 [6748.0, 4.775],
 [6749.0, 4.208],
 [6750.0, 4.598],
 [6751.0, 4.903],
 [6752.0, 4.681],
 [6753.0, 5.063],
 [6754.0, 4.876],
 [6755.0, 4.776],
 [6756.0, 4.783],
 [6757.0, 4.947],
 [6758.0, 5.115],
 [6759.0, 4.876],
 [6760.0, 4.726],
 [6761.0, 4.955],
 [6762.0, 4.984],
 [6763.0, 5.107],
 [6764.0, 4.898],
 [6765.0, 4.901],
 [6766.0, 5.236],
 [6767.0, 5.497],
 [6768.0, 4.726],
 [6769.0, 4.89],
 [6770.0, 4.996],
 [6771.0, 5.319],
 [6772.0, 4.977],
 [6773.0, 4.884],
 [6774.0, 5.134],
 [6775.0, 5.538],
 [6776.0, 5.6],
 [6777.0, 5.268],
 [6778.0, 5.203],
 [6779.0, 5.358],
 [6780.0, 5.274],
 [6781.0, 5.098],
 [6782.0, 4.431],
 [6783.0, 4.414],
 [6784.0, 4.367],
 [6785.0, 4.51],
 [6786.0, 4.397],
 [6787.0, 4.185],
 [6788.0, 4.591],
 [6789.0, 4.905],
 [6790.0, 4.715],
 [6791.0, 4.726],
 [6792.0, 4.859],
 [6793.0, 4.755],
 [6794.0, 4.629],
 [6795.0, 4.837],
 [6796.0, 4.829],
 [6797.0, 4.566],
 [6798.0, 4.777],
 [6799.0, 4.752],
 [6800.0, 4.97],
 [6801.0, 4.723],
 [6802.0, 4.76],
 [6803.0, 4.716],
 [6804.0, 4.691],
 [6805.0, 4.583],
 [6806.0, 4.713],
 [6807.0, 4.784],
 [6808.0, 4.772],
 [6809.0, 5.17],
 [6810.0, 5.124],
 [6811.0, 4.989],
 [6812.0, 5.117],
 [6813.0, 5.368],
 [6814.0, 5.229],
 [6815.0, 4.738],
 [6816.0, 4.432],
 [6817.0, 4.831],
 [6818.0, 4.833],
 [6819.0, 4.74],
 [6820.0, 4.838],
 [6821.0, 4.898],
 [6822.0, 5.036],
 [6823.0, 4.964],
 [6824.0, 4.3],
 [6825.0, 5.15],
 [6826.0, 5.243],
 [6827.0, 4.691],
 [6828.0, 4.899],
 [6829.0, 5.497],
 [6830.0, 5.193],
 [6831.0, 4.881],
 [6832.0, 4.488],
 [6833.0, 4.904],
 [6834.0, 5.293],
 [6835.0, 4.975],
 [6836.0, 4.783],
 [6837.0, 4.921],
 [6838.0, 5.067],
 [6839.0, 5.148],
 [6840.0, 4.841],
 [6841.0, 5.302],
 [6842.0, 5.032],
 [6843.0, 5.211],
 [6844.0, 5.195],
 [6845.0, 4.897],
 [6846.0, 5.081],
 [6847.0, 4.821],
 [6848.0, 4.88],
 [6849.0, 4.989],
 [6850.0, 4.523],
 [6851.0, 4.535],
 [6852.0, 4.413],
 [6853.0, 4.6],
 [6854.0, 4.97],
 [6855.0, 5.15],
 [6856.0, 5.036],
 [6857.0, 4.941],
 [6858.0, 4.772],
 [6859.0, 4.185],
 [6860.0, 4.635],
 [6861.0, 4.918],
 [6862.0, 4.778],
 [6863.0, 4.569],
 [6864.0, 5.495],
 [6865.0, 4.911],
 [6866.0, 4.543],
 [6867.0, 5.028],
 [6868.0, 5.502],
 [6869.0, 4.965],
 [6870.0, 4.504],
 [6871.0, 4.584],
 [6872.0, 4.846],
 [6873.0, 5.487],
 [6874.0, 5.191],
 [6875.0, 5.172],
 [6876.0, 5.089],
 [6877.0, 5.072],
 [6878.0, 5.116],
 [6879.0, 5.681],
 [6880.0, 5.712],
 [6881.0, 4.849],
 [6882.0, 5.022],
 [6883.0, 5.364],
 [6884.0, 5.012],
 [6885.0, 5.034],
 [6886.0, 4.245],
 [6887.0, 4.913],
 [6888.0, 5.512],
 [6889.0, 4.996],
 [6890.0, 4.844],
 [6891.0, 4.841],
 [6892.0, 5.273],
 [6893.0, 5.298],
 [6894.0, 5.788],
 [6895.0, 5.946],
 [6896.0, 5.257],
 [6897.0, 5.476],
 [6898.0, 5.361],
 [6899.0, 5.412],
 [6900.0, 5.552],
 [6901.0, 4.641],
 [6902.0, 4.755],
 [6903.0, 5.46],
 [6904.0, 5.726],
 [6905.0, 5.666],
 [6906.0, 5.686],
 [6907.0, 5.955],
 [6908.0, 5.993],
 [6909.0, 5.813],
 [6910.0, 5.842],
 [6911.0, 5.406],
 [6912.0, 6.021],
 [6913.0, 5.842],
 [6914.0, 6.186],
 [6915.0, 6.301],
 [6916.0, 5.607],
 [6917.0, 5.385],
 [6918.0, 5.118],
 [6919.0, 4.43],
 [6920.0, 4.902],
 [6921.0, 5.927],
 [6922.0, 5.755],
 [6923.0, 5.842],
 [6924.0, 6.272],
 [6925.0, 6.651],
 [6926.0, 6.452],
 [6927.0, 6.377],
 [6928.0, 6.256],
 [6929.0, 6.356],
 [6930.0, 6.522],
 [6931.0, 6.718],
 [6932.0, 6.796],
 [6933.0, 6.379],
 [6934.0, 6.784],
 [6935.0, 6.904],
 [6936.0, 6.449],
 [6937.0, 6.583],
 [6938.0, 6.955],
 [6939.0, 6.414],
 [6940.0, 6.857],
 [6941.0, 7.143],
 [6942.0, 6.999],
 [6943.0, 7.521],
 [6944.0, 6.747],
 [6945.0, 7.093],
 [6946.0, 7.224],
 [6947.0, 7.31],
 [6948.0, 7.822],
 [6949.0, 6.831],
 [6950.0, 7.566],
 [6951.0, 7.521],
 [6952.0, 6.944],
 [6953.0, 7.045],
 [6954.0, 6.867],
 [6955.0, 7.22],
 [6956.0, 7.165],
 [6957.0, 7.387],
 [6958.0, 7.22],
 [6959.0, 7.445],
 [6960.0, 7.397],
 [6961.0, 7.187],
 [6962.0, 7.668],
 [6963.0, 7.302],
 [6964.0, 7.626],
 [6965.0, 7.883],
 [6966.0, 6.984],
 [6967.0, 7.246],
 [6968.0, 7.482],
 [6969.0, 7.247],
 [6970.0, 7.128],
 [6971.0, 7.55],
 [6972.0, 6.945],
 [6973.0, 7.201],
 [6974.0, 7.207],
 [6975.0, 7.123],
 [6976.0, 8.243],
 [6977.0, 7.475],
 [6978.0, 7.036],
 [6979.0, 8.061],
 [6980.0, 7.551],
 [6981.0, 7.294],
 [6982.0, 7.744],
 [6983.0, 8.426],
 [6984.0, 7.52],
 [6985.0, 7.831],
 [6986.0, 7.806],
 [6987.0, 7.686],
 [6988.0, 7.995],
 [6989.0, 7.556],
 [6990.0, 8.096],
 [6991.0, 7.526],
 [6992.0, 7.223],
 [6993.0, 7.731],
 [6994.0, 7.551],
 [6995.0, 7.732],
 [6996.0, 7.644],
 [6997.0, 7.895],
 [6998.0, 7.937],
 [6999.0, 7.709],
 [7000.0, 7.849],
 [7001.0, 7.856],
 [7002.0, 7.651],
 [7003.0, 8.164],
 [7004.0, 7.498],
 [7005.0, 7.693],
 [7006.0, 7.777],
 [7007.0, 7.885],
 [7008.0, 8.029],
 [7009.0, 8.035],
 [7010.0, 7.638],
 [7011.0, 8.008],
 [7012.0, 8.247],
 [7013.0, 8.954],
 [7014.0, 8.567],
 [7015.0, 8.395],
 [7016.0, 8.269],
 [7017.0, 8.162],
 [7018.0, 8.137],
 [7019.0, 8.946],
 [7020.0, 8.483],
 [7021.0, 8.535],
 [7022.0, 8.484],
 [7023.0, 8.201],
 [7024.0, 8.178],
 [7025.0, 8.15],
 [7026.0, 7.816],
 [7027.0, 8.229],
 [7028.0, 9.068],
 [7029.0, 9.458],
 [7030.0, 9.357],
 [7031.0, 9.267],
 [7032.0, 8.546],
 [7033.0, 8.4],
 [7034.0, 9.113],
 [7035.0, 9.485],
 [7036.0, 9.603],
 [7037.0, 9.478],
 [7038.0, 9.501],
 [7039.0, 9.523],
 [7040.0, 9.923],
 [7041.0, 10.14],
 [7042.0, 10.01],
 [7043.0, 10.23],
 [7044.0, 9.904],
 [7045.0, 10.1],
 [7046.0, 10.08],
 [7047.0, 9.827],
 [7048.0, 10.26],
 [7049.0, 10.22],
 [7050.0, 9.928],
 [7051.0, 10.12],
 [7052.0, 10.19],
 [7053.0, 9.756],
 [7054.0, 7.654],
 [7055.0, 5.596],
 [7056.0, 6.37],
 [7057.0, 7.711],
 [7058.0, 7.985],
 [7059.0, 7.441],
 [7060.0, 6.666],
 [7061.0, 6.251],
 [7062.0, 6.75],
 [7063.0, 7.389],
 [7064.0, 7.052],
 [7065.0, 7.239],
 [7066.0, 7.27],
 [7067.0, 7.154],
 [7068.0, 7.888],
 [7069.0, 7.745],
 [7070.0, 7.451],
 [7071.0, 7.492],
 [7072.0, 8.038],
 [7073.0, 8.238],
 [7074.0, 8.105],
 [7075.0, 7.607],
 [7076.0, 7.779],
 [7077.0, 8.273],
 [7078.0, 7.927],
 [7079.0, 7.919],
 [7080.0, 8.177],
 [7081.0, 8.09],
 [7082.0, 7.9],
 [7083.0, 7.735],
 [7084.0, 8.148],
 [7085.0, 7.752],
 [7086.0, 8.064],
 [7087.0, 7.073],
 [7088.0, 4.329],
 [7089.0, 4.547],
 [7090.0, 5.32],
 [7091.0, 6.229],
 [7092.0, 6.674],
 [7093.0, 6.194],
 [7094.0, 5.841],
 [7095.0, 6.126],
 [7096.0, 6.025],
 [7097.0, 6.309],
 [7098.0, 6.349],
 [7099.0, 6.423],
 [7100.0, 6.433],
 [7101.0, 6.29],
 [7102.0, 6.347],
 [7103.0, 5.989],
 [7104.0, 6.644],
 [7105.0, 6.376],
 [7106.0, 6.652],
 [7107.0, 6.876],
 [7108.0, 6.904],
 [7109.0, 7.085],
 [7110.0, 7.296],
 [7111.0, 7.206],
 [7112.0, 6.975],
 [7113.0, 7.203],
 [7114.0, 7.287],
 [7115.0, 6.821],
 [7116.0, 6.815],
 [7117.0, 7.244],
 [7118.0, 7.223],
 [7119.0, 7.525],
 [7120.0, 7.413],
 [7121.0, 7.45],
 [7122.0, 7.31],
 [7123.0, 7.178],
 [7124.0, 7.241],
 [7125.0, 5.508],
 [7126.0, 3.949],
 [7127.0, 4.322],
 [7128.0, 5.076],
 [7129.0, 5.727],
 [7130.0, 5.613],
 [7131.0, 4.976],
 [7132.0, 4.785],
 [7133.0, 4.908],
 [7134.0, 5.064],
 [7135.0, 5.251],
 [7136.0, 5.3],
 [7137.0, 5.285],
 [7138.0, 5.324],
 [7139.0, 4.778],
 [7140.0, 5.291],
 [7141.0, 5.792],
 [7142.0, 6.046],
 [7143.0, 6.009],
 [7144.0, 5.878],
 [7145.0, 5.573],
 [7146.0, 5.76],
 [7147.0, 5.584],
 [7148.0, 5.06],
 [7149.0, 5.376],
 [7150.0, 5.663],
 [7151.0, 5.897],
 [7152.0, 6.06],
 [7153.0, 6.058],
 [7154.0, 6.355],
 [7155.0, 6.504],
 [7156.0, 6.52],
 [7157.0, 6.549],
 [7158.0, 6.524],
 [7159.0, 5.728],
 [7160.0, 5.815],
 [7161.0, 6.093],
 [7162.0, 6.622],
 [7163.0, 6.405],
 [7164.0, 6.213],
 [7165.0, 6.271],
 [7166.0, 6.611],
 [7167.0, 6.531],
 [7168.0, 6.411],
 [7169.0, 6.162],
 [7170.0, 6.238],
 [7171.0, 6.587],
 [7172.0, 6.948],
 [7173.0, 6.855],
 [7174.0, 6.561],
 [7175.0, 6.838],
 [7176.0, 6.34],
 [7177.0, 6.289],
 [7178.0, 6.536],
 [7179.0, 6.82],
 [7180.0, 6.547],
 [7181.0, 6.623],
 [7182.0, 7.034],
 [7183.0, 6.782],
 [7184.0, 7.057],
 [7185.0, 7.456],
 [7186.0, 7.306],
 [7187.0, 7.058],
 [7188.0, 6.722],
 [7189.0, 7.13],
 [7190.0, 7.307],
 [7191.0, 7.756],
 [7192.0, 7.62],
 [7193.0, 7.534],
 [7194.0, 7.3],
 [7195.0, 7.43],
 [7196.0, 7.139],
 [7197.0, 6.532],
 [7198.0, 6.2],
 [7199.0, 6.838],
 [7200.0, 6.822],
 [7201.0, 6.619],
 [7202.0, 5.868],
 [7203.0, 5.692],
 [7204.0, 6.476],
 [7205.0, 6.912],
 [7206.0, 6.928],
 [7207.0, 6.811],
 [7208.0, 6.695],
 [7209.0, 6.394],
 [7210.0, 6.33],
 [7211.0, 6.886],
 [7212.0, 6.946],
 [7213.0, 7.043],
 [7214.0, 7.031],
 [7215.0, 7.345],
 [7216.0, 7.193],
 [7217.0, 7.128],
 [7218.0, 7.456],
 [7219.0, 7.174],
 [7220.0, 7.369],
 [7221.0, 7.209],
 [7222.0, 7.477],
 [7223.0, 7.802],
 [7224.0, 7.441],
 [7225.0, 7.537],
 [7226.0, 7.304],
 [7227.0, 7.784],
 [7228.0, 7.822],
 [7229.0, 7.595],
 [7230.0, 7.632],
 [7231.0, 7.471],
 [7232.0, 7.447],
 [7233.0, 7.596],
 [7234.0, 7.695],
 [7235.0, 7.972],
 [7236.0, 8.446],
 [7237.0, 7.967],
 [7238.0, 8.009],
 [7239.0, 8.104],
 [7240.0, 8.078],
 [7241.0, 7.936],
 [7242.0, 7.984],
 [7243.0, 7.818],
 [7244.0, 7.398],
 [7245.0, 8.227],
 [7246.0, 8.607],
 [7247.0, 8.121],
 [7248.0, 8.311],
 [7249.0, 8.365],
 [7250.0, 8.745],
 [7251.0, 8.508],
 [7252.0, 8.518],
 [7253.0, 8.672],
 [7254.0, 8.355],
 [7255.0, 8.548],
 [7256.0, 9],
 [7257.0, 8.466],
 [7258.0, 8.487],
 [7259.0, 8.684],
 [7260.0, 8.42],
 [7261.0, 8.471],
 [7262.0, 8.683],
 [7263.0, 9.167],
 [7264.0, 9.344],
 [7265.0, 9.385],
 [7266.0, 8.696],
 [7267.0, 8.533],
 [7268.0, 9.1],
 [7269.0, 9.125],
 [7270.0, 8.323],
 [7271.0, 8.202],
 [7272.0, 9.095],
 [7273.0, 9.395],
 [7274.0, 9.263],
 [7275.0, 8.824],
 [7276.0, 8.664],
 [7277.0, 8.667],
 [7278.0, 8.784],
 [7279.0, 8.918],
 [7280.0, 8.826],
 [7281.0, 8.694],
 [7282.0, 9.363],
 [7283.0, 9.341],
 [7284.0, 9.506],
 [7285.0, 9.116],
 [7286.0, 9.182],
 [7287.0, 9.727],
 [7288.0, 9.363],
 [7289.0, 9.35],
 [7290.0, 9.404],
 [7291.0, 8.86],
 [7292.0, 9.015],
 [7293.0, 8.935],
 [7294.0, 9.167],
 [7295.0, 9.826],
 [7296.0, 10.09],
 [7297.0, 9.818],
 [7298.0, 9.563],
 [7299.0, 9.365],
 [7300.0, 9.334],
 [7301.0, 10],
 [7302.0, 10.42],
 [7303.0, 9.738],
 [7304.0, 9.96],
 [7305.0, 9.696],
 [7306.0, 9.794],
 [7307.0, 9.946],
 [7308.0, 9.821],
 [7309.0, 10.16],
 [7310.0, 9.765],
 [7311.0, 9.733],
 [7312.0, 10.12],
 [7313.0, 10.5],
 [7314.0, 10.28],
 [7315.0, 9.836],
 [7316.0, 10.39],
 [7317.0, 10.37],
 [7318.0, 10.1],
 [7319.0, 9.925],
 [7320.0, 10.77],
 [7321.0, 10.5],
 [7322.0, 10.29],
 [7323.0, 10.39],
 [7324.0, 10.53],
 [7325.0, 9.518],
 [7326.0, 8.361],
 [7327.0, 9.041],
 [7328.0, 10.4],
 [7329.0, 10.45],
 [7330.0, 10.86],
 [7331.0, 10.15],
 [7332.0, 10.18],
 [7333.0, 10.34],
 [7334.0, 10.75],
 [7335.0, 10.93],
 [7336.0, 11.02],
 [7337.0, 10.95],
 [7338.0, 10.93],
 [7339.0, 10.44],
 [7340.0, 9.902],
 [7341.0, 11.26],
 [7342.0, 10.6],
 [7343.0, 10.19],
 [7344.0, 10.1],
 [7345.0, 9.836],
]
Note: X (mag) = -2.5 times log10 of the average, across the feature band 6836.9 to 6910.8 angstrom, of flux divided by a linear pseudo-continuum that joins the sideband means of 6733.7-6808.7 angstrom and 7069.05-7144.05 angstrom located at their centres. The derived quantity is 0.064 mag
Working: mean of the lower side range 4.91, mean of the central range 5.11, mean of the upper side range 6.56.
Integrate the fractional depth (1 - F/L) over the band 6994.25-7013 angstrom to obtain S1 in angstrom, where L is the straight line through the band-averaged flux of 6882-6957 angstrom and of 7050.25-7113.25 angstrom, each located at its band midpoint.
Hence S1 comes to -3.49 angstrom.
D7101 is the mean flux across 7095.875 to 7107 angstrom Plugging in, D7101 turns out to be 6.38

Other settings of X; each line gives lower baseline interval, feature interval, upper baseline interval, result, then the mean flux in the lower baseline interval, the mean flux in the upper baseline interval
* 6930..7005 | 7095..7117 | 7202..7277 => 0.15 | 7.37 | 7.93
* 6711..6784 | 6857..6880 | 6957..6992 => 0.26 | 4.96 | 7.51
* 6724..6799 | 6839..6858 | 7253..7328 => 0.15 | 4.93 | 9.39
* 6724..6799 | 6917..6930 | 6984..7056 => 0.22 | 4.93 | 8.55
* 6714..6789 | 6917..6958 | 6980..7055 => 0.13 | 4.91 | 8.54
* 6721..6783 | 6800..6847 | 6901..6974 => 0.14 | 4.99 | 6.59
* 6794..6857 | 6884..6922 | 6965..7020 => 0.15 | 4.9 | 7.77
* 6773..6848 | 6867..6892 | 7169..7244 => 0.05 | 4.9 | 7.14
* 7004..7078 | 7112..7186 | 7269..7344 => 0.40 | 8.45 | 9.77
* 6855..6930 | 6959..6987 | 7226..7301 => -0.23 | 5.35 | 8.67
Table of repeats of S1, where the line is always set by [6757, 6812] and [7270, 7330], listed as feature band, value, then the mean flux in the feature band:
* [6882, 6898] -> 1.8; 5.19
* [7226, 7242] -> 2.1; 7.82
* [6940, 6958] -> -2.3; 7.19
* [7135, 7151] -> 5.2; 5.52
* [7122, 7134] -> 3.8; 5.46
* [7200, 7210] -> 2.6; 6.5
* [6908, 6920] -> 0.9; 5.62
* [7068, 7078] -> -0.4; 7.86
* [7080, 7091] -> 1.0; 6.92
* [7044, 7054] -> -3.6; 9.93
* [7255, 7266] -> 0.5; 8.79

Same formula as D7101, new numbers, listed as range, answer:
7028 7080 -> 8.54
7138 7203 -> 6.44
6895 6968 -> 6.44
